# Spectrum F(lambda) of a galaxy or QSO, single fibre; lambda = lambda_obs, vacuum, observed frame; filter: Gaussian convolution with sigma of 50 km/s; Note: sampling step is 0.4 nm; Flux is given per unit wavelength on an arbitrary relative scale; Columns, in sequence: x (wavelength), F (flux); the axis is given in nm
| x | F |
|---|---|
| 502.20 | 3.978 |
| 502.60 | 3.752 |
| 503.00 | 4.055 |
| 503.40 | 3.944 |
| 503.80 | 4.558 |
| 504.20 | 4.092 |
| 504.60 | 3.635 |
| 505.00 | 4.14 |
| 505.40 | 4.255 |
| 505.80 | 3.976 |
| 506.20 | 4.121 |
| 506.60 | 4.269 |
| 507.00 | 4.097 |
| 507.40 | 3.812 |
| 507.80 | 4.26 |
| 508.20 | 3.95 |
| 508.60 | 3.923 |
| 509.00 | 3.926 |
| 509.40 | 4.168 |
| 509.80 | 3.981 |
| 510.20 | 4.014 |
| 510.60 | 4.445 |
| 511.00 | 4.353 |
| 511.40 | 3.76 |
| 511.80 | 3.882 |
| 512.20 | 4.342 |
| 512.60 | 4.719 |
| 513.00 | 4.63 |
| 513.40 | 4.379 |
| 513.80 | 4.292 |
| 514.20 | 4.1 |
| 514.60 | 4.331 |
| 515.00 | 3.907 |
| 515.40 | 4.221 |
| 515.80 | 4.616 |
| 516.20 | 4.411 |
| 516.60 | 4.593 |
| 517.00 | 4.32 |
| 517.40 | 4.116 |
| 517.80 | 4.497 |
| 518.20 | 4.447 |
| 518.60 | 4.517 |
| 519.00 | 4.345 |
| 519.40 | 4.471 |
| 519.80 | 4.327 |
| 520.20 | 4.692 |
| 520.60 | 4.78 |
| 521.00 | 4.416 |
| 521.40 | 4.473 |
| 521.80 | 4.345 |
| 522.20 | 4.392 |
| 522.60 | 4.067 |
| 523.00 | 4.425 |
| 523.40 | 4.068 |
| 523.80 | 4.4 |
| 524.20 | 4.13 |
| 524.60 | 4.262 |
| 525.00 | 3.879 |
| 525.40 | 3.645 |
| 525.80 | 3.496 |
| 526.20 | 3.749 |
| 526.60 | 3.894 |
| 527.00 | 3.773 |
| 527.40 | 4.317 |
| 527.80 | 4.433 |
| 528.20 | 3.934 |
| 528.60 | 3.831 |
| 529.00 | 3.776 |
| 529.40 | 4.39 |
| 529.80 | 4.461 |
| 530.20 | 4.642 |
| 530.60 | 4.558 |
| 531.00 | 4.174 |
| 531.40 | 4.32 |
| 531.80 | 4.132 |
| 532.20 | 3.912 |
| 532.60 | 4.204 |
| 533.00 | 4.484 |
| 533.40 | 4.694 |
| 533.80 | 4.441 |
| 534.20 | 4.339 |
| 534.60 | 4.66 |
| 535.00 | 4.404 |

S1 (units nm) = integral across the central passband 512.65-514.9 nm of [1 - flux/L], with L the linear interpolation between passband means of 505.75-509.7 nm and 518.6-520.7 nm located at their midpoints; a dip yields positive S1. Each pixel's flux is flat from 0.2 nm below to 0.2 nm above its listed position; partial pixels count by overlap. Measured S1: -0.04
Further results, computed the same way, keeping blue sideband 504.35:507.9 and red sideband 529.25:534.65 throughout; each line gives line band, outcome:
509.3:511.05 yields -0.03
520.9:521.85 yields -0.04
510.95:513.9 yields -0.11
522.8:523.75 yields 0.00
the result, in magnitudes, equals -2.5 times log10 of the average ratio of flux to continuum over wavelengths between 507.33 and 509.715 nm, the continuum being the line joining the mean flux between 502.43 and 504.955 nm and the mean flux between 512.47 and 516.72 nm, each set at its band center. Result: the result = 0.04 mag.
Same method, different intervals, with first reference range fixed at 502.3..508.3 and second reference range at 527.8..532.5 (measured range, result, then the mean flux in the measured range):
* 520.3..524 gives -0.06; 4.38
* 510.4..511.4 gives -0.05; 4.27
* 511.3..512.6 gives -0.01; 4.12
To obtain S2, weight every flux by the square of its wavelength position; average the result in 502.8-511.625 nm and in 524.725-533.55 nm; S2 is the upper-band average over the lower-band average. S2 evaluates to 1.1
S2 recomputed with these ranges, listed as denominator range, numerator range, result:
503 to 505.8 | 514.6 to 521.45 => 1.14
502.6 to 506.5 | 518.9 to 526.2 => 1.12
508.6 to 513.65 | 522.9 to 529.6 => 1.01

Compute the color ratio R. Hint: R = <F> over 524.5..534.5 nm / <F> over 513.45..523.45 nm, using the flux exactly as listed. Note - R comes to 1.0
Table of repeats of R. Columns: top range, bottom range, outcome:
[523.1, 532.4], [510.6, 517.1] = 0.95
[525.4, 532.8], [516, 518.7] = 0.93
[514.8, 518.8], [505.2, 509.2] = 1.08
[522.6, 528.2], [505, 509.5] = 0.99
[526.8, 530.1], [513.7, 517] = 0.96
